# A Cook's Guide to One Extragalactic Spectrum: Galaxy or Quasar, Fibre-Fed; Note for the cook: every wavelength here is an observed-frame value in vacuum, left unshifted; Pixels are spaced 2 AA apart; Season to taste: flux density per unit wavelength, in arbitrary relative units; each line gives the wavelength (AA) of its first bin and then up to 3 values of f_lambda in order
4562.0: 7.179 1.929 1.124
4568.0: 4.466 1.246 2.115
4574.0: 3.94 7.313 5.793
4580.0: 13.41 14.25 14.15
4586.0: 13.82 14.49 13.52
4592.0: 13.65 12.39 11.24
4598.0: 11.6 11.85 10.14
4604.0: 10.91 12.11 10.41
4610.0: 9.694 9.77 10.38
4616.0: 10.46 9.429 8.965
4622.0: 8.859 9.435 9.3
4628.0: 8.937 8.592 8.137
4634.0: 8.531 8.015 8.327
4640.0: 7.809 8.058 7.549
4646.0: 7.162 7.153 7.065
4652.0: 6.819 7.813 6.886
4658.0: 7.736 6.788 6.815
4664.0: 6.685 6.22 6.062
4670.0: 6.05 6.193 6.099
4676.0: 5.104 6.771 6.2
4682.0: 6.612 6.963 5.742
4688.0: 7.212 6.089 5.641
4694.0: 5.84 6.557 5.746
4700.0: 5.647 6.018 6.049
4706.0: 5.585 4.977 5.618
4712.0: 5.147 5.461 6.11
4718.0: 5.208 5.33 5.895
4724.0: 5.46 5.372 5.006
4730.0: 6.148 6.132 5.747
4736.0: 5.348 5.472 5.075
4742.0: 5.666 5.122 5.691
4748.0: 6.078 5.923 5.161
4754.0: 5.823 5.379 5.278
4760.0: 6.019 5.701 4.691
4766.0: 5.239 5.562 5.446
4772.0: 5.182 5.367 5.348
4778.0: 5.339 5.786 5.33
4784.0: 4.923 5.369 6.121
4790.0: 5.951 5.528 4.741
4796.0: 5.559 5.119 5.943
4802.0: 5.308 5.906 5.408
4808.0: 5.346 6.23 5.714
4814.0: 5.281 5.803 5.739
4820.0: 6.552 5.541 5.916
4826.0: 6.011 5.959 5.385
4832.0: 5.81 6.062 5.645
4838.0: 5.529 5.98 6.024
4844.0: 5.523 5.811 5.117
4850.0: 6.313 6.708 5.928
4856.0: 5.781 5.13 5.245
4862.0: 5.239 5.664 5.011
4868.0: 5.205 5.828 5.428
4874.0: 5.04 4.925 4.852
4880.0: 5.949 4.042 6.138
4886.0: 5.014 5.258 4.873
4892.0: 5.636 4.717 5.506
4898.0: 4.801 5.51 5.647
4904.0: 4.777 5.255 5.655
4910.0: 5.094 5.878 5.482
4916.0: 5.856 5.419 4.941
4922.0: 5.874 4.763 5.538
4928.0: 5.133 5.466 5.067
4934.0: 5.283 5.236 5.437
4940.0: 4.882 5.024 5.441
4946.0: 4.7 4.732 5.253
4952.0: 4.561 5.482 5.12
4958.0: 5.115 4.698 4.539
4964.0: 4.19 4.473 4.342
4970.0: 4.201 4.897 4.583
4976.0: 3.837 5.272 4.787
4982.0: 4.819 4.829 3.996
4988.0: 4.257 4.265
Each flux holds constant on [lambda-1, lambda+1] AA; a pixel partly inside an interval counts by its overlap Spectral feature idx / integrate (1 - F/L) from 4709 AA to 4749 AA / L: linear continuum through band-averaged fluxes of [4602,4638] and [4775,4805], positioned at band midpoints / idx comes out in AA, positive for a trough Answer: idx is 7.9 AA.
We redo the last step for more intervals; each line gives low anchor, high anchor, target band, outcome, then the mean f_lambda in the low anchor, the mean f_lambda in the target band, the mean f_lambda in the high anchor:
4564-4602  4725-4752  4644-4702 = 5.2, 9.28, 6.5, 5.58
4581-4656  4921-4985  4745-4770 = 7.4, 9.98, 5.54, 4.92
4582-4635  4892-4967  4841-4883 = 5.9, 10.9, 5.46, 5.16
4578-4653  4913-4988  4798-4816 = 3.9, 10.1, 5.62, 4.94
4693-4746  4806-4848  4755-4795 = 1.9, 5.61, 5.42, 5.77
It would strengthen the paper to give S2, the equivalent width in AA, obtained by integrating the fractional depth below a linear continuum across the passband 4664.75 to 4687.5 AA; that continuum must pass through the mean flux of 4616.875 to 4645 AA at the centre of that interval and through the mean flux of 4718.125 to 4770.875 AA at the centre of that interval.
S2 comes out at 3.5 AA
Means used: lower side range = 8.58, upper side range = 5.52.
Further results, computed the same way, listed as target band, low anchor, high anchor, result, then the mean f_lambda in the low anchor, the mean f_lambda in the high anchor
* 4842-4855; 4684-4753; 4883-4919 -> -1.07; 5.7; 5.36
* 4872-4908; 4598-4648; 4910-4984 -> 3.52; 9.29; 5.01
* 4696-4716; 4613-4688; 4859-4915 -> 3.88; 7.56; 5.27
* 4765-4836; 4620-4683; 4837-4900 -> 5.07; 7.37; 5.43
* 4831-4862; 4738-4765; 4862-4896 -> -2.65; 5.51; 5.23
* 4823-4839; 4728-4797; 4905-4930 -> -0.97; 5.5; 5.41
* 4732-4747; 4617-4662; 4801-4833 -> 2.79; 8.03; 5.74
